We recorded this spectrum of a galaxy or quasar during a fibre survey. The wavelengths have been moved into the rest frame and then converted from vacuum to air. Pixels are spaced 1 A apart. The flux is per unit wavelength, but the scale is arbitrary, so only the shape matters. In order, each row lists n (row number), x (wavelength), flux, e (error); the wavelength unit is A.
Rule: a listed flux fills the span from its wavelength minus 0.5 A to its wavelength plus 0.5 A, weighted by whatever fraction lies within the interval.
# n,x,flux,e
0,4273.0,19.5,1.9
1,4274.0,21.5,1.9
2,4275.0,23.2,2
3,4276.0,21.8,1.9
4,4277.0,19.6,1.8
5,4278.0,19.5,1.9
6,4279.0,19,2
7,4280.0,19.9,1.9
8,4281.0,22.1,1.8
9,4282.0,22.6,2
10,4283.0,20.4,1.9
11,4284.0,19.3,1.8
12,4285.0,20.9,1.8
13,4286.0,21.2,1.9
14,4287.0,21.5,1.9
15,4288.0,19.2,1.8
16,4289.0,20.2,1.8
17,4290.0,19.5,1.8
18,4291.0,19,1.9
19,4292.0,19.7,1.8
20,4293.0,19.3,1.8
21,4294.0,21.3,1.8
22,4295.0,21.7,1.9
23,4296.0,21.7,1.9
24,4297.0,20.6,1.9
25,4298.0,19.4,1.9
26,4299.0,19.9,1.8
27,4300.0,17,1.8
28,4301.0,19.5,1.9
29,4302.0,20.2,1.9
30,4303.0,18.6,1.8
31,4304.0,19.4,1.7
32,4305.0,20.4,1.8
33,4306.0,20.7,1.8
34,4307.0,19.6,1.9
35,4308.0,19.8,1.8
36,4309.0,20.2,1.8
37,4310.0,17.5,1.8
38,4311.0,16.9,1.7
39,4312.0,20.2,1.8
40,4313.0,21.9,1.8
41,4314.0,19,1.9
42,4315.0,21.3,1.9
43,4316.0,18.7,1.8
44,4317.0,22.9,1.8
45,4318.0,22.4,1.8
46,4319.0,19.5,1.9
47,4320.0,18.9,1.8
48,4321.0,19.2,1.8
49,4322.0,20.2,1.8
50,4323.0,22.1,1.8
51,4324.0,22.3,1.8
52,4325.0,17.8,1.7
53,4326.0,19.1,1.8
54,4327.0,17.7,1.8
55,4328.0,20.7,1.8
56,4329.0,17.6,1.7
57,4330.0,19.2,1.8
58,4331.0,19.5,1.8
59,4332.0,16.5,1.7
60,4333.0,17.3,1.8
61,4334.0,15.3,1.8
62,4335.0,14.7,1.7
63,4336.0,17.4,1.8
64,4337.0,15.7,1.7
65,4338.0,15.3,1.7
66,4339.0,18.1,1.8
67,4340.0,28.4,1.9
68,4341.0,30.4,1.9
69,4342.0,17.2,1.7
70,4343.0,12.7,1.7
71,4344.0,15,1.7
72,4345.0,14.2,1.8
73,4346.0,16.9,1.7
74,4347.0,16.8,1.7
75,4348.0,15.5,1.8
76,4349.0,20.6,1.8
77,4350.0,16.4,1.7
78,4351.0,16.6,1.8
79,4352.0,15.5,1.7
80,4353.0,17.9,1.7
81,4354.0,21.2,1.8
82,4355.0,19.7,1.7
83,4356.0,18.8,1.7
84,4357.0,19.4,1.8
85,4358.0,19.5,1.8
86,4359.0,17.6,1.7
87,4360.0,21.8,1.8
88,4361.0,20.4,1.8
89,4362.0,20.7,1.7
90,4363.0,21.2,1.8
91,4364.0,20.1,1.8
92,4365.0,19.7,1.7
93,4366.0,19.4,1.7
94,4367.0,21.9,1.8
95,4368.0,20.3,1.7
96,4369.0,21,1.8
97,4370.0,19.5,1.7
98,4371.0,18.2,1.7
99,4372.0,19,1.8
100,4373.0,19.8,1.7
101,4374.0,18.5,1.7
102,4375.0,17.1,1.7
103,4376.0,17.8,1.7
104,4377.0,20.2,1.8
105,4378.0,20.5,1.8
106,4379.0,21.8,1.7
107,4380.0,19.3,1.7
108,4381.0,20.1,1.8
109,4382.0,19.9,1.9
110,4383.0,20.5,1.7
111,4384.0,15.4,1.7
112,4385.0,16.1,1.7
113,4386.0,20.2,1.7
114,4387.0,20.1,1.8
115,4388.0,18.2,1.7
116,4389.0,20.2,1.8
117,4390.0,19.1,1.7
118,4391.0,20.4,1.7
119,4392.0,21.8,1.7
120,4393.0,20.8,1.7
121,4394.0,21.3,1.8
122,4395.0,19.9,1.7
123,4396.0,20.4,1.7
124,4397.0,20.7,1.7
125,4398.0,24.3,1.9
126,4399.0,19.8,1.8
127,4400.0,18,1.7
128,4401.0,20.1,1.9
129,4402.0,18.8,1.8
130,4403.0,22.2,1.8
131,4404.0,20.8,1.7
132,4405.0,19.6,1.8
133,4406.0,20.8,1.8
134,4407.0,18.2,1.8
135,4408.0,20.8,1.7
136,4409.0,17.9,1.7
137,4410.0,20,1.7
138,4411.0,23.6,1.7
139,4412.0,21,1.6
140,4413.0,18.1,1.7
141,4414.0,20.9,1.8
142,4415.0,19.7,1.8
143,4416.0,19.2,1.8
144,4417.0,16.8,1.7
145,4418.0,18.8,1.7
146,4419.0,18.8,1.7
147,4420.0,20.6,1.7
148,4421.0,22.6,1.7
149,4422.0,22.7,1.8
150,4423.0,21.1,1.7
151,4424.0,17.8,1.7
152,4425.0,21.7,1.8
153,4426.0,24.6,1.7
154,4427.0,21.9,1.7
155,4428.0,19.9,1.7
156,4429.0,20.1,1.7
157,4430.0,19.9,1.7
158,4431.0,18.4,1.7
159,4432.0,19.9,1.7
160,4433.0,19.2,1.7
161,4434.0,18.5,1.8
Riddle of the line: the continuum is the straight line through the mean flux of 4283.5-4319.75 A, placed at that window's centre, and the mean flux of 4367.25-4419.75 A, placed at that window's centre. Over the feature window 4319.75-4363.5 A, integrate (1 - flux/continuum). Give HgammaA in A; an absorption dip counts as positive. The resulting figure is 2.8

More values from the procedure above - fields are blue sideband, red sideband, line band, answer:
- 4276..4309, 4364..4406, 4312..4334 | 0.45 A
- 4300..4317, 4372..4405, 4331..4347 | 1.62 A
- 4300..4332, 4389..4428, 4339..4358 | 1.34 A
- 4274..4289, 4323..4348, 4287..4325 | -0.83 A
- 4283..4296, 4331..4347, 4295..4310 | -0.12 A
